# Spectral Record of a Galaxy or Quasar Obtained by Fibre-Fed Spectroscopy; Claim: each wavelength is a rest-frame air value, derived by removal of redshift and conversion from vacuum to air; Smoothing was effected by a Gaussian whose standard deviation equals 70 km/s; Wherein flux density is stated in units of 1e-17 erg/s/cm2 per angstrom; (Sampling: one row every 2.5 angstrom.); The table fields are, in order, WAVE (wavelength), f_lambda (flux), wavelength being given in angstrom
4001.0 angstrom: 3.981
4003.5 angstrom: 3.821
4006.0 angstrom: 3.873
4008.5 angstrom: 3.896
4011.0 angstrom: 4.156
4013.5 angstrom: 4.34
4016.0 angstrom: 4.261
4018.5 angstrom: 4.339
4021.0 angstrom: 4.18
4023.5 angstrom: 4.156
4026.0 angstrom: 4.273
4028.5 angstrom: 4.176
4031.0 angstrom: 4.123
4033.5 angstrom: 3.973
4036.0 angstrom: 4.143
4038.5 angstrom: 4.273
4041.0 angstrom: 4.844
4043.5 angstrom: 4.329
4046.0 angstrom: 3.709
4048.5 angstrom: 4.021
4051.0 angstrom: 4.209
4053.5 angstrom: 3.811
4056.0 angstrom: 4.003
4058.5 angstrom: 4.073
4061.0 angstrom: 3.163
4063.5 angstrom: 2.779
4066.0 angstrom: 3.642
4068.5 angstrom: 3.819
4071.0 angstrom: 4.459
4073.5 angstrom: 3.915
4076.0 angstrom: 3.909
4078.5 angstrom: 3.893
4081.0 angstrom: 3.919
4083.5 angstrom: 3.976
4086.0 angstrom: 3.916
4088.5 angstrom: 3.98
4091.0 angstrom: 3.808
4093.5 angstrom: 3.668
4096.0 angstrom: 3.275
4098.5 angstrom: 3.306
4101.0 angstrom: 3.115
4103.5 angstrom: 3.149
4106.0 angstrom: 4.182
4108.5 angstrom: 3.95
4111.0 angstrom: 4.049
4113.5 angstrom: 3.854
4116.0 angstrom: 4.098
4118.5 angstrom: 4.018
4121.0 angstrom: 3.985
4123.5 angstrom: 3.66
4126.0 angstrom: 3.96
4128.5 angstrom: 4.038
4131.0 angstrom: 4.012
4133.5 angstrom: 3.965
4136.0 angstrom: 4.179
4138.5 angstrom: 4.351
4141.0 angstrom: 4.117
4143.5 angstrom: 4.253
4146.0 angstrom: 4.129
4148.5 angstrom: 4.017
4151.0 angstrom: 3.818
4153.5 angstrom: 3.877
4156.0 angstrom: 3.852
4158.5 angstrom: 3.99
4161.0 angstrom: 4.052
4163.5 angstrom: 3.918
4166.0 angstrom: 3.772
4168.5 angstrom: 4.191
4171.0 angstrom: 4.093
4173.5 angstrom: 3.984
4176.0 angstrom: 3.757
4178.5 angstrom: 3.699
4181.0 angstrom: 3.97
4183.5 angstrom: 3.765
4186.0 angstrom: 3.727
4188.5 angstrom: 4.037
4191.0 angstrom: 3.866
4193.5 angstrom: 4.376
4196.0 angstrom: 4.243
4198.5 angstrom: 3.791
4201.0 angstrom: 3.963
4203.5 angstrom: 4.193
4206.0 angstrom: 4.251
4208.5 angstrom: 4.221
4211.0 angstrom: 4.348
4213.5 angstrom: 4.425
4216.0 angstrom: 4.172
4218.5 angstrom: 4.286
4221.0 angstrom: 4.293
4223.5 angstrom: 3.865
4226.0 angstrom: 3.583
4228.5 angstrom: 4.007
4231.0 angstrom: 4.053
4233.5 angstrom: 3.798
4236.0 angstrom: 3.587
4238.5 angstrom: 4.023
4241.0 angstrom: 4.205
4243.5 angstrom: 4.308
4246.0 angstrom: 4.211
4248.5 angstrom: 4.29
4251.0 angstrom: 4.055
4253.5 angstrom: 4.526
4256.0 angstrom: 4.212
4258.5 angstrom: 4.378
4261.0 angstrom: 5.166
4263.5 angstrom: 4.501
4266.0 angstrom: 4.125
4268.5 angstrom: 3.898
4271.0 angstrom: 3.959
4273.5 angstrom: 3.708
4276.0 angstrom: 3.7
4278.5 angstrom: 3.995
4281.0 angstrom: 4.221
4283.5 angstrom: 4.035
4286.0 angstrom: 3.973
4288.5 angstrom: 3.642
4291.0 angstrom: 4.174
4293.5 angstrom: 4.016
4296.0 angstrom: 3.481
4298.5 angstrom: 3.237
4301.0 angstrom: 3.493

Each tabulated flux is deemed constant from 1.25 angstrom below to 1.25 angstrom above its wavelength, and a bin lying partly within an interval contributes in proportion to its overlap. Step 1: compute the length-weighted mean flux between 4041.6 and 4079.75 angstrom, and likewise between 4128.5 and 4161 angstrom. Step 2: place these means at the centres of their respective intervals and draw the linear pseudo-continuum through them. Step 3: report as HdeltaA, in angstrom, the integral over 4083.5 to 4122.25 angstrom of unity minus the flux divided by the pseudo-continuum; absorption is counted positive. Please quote 1.9 angstrom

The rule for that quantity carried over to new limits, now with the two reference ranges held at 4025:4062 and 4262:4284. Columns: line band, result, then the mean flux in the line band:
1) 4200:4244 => -0.5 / 4.08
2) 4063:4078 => 1.0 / 3.81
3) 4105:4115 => 0.1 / 4.01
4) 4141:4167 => 0.5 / 3.98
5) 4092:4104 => 2.2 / 3.32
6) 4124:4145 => -0.2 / 4.09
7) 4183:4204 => 0.3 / 4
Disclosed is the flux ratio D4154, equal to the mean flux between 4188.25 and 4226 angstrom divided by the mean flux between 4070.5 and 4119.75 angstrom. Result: 1.1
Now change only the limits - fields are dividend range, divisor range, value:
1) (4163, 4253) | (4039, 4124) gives 1.05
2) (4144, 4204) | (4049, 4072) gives 1.05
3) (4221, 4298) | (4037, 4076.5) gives 1.03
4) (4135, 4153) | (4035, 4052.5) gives 0.98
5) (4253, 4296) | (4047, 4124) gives 1.08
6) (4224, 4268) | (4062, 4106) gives 1.13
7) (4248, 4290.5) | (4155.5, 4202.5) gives 1.05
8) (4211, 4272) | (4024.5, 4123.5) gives 1.07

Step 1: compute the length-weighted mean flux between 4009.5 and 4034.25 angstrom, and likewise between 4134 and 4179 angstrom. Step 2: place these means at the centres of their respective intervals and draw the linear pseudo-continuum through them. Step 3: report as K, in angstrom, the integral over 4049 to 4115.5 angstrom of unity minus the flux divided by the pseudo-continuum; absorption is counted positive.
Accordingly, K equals 5.6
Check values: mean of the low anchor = 4.2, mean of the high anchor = 4.01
